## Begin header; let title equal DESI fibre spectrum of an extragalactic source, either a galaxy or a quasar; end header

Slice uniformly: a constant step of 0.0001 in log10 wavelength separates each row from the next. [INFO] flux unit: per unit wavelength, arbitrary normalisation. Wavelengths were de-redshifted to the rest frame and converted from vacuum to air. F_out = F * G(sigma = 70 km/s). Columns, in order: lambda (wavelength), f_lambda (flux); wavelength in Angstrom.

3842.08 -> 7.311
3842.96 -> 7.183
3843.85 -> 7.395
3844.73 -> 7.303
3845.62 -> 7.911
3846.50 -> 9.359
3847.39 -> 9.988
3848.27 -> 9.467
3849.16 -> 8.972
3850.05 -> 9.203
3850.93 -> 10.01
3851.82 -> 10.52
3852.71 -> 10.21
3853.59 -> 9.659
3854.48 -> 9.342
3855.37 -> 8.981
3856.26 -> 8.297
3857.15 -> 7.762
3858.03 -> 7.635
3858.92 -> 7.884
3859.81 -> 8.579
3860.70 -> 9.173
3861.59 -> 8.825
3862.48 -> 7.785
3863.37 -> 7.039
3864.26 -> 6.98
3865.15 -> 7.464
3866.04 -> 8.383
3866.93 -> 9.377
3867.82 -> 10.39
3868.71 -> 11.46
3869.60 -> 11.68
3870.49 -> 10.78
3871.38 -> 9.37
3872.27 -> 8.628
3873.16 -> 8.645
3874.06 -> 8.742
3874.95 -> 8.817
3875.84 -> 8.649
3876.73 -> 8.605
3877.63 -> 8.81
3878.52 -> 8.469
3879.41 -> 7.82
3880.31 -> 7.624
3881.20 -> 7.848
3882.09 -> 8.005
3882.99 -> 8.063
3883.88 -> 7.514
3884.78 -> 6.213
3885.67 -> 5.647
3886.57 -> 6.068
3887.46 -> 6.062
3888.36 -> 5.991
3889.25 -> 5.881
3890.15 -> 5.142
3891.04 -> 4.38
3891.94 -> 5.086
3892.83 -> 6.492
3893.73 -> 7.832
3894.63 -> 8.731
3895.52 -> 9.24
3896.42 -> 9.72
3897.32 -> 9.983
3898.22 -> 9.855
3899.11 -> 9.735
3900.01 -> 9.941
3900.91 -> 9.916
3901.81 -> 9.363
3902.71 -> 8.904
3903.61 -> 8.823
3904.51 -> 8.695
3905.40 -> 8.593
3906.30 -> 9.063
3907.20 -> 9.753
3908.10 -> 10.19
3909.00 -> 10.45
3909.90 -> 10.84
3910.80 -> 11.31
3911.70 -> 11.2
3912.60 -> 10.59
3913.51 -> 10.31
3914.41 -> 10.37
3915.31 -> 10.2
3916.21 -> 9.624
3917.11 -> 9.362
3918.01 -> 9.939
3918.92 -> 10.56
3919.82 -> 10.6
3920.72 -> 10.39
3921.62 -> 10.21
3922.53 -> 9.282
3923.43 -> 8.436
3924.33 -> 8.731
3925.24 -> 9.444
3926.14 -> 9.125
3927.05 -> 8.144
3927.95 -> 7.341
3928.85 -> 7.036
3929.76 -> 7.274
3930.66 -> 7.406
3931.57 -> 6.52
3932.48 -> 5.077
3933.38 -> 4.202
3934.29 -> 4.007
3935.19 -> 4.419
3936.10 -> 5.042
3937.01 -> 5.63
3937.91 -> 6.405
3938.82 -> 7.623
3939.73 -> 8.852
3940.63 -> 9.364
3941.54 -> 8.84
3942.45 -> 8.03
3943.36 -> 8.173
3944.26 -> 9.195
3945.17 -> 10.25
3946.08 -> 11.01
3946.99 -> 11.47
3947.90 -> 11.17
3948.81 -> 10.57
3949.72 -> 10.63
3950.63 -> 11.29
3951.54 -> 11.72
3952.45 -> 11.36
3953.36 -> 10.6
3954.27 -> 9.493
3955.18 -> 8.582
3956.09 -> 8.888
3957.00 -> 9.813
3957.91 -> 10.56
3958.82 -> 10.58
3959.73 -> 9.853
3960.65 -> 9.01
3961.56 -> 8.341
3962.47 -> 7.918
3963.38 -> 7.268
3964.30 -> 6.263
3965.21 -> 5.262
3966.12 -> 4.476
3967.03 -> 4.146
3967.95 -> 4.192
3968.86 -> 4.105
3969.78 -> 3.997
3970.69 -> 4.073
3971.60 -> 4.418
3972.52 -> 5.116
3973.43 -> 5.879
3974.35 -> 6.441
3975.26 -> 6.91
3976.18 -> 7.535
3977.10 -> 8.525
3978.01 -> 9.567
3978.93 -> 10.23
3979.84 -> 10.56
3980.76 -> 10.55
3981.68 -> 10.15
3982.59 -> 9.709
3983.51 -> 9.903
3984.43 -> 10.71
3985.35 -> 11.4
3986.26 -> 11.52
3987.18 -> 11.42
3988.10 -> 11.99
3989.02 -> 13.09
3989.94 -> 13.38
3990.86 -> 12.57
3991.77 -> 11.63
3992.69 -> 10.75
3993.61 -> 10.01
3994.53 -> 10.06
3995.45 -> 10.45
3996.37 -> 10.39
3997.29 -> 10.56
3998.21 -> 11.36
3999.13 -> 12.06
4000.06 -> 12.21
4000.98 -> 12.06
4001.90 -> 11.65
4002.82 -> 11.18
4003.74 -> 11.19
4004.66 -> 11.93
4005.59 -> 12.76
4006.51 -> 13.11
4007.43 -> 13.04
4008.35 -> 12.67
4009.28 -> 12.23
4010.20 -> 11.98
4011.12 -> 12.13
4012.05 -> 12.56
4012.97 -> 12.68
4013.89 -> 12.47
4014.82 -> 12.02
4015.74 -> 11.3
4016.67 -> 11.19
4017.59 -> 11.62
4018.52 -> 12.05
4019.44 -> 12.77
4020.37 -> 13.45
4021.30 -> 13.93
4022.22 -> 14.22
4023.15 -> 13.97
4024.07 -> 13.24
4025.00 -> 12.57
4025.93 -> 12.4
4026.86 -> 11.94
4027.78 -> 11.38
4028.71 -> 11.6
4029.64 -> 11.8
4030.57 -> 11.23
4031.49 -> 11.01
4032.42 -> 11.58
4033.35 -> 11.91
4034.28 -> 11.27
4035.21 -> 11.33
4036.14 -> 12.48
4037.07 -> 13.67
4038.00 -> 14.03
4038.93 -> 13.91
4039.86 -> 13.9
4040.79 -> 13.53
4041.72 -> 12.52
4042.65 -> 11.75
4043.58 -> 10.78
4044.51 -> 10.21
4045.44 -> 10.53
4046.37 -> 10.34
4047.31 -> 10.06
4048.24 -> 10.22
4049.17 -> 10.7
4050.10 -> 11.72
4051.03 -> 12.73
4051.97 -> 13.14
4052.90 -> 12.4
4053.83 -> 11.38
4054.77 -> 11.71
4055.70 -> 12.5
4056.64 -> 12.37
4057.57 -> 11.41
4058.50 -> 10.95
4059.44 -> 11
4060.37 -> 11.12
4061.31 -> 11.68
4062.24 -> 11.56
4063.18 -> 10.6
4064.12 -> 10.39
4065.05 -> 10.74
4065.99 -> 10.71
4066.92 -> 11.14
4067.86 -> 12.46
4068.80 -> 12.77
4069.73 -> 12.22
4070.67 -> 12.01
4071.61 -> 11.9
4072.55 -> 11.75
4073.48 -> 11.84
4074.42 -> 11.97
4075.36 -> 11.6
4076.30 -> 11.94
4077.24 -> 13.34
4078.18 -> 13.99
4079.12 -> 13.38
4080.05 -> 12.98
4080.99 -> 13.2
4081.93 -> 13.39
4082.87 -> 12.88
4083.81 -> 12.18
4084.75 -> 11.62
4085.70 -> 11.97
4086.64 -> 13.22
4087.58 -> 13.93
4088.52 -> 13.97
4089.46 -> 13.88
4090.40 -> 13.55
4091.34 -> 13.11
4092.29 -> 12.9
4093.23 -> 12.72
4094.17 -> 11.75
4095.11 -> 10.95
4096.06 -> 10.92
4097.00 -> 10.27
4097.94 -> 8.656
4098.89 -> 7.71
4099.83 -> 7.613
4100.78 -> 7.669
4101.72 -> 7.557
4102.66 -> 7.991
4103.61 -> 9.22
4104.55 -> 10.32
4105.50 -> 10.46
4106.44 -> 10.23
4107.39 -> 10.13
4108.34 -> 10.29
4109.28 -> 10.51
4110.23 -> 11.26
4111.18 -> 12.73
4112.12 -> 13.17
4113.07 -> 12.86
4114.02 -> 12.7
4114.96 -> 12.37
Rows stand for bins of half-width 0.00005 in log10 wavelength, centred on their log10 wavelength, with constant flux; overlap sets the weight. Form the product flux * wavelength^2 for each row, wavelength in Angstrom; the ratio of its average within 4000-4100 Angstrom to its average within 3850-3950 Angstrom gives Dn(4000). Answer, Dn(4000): 1.5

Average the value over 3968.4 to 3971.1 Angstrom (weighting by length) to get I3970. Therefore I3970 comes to 4.06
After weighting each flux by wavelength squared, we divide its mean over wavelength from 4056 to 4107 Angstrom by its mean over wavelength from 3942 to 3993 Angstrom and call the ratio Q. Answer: 1.3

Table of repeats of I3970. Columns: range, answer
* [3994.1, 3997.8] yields 10.4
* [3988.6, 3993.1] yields 12.3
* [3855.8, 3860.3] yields 8.05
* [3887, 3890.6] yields 5.78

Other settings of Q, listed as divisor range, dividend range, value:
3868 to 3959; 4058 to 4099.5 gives 1.49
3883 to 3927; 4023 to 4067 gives 1.43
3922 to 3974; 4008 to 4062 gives 1.61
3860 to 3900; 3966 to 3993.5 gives 1.13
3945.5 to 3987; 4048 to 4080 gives 1.45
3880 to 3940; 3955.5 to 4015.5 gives 1.24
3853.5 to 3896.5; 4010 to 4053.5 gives 1.63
